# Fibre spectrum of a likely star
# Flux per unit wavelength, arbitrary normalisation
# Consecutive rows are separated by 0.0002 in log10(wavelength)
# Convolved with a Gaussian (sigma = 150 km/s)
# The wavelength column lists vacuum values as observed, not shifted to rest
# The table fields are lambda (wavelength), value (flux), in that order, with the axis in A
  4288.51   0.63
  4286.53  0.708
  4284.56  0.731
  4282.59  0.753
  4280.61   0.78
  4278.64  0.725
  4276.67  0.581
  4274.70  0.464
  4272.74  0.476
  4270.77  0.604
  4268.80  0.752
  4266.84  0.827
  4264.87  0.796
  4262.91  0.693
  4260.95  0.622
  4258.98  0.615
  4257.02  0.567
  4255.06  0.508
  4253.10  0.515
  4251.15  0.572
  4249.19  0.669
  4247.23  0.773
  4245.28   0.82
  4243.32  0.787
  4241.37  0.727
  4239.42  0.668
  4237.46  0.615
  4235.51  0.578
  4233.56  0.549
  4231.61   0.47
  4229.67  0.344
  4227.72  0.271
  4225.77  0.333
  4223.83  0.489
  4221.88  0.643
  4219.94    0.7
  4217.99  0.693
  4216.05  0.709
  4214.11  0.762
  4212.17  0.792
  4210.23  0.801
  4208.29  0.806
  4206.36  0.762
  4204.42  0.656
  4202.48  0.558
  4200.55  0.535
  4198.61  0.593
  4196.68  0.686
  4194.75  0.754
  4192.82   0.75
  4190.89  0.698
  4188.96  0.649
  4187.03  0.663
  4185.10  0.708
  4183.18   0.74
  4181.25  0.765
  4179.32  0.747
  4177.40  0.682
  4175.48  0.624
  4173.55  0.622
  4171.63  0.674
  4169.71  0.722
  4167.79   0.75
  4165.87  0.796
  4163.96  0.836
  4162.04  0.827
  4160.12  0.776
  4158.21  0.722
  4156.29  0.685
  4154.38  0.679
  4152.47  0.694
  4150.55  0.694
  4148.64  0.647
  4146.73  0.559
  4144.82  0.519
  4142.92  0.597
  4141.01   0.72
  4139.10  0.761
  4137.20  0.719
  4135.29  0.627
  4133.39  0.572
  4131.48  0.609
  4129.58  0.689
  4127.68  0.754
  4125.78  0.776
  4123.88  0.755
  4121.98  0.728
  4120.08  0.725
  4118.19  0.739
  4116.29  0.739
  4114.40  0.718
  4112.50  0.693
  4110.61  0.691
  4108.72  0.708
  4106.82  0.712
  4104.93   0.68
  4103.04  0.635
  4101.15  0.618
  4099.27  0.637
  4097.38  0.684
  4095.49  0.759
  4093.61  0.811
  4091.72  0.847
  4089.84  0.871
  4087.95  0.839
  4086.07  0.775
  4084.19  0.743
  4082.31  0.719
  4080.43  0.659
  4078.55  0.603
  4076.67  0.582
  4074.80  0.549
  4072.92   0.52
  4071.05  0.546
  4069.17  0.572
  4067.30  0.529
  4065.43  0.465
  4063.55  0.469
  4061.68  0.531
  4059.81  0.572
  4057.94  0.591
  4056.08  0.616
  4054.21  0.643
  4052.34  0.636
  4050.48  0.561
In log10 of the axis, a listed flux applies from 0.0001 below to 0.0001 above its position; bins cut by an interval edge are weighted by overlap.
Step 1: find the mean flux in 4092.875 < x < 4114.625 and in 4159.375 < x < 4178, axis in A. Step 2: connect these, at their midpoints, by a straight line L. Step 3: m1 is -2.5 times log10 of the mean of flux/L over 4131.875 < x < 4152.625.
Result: 0.116 mag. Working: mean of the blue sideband 0.694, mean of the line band 0.643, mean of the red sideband 0.731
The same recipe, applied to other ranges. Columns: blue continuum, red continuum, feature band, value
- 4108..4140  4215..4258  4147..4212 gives -0.09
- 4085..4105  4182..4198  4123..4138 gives 0.07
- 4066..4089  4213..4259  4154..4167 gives -0.23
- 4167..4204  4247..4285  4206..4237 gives 0.11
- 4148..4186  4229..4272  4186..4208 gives 0.04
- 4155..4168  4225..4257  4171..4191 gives 0.05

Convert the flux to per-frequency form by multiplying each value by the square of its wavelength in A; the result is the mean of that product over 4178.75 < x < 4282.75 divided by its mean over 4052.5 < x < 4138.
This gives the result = 1.04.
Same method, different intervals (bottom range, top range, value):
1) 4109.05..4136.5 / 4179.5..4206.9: 1.00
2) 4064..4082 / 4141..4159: 1.20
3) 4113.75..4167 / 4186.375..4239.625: 0.92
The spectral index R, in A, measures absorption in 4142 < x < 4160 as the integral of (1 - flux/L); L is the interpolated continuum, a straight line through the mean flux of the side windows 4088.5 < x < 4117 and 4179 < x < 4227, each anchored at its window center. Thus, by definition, 1.3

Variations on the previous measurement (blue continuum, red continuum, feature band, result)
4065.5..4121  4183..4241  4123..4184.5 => -3.9 A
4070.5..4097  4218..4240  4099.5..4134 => -1.8 A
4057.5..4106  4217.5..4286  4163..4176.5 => -1.8 A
